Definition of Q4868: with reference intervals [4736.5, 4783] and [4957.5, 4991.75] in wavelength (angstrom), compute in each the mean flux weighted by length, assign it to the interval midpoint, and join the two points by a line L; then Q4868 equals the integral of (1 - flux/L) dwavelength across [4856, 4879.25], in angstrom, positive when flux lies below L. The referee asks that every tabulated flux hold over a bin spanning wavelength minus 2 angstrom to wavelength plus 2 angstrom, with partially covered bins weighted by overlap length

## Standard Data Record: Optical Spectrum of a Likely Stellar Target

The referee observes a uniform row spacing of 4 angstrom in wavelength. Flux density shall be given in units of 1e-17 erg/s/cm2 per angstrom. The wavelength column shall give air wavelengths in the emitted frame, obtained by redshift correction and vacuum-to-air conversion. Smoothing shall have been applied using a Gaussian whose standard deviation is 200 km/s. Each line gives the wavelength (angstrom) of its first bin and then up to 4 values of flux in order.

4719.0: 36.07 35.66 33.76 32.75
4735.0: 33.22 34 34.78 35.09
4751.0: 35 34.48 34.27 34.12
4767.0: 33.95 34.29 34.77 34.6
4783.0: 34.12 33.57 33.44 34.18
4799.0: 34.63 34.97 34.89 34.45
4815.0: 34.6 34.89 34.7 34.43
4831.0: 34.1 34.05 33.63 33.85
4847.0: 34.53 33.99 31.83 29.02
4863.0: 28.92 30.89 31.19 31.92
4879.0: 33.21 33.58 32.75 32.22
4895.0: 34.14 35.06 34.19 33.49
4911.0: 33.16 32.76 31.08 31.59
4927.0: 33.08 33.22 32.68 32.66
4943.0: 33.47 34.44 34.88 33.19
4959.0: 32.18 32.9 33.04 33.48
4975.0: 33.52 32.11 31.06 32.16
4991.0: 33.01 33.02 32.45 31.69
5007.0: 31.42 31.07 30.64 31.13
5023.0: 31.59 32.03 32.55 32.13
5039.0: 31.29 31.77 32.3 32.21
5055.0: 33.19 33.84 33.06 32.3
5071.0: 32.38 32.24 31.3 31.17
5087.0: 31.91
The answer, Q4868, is 1.94 angstrom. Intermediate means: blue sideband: 34.5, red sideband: 32.6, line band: 30.7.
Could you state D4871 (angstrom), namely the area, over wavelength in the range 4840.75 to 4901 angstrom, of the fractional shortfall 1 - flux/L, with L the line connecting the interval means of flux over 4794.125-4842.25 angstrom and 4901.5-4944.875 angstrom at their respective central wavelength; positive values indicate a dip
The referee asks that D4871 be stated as 2.1 angstrom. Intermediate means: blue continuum 34.5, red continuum 32.8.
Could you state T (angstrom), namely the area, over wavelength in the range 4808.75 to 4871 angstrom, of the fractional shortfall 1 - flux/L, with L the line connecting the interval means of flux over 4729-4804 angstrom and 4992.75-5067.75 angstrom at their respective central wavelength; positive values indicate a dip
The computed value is 0.9 angstrom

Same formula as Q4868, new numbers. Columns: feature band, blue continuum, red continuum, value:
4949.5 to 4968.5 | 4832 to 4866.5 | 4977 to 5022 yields -0.7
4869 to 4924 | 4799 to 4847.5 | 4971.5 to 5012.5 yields 0.9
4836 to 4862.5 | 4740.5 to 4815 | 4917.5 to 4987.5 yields 0.9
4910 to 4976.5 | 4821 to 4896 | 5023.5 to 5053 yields -1.2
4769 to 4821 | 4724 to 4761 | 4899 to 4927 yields -1.0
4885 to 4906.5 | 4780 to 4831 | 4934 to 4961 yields 0.1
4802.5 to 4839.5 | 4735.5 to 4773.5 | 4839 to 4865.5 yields -1.8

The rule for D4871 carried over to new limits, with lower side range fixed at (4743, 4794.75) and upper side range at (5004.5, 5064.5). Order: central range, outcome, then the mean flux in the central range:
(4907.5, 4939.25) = 0.4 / 32.6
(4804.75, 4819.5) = -0.3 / 34.7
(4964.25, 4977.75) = -0.3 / 33.3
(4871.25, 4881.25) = 0.3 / 32.3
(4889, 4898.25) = -0.1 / 33.4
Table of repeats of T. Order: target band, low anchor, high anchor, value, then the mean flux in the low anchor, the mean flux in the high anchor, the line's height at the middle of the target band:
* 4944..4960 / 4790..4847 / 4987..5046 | -0.5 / 34.4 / 31.9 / 32.7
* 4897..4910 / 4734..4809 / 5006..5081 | -0.4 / 34.4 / 32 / 33.2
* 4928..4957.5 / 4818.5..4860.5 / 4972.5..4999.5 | -0.6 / 33.6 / 32.5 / 32.8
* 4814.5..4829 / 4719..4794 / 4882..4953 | -0.3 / 34.3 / 33.2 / 33.9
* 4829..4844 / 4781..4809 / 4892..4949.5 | 0.0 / 34.3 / 33.2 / 33.9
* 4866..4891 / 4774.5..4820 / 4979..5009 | 0.9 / 34.4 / 32.1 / 33.5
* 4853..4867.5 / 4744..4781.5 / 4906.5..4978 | 1.6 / 34.5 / 33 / 33.7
